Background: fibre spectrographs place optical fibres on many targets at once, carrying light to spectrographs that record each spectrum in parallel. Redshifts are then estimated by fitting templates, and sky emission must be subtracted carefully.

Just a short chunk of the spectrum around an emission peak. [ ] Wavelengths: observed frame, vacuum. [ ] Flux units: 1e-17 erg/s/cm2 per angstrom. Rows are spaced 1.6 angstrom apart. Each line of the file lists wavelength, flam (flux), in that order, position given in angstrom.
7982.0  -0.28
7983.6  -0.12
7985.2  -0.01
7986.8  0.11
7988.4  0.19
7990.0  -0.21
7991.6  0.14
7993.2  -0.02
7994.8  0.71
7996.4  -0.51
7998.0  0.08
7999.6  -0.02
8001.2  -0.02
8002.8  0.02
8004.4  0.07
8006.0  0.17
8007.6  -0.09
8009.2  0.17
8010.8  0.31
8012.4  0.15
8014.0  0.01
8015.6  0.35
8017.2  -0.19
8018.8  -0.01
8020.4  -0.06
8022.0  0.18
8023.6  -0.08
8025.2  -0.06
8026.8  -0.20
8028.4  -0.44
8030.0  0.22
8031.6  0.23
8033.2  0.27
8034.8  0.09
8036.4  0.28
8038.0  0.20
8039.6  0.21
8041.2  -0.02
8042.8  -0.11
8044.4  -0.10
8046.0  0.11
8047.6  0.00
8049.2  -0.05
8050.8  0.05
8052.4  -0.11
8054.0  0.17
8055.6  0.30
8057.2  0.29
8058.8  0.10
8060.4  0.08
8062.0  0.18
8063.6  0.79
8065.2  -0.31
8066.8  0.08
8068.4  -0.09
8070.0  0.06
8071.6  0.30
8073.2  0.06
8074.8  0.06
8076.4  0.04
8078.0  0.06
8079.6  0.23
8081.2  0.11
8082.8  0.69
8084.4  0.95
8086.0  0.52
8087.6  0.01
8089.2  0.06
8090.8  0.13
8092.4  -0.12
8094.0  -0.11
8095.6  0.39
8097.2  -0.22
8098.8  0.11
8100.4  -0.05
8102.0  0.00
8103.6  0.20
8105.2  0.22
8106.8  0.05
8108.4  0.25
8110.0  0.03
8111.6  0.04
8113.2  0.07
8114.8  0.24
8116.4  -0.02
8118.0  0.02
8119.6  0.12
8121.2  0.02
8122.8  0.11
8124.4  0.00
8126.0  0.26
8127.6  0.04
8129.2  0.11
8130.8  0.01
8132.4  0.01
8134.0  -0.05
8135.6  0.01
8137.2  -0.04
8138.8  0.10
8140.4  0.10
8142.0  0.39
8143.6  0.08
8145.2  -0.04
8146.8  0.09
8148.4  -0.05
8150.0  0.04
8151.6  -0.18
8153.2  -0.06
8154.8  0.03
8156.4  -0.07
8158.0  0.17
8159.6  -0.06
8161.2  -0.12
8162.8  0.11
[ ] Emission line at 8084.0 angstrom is H-gamma 4340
